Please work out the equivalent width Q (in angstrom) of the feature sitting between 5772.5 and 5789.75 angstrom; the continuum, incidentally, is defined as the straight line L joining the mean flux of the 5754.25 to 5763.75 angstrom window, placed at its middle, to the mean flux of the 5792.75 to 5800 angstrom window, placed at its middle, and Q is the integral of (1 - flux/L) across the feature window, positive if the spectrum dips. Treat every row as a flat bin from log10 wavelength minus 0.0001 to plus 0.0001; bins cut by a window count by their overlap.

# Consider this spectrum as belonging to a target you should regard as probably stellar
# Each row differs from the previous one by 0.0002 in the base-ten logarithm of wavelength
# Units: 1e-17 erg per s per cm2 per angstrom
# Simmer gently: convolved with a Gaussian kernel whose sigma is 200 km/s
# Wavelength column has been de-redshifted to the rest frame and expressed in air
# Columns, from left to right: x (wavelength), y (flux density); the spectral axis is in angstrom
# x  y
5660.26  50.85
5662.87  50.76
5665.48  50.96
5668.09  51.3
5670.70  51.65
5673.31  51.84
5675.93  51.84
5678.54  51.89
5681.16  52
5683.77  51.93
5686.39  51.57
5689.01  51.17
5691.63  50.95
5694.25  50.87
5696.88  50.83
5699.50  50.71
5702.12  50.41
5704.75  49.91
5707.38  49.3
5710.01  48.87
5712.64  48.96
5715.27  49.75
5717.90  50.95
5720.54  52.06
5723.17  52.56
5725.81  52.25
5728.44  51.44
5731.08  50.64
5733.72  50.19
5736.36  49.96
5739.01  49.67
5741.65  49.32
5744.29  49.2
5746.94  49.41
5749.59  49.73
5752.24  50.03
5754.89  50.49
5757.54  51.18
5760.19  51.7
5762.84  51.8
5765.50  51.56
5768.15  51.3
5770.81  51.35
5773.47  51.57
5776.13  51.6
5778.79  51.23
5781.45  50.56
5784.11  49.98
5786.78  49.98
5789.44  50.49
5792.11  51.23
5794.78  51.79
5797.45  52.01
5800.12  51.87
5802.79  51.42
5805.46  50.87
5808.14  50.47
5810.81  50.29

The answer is 0.3 angstrom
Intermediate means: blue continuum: 51.4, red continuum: 51.8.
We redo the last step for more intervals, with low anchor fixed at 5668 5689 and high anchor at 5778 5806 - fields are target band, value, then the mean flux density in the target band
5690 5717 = 0.8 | 50.1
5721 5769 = 0.6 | 50.7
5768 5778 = -0.1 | 51.4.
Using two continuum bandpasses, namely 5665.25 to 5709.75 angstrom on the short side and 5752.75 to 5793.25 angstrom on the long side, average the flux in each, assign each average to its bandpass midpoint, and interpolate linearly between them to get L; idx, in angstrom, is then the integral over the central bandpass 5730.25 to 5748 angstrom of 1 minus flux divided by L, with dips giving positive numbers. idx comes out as 0.5 angstrom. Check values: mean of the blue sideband 51.1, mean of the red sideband 51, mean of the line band 49.7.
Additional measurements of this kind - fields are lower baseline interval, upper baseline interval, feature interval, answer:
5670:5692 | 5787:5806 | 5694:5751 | 1.38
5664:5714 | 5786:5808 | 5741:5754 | 0.37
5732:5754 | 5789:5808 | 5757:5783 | -0.45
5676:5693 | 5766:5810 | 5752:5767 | 0.01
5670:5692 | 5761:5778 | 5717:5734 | 0.02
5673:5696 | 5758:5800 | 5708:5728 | 0.26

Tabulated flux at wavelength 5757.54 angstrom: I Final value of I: 51.18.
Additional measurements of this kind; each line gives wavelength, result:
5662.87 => 50.76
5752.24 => 50.03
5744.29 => 49.2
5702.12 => 50.41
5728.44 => 51.44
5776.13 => 51.6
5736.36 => 49.96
